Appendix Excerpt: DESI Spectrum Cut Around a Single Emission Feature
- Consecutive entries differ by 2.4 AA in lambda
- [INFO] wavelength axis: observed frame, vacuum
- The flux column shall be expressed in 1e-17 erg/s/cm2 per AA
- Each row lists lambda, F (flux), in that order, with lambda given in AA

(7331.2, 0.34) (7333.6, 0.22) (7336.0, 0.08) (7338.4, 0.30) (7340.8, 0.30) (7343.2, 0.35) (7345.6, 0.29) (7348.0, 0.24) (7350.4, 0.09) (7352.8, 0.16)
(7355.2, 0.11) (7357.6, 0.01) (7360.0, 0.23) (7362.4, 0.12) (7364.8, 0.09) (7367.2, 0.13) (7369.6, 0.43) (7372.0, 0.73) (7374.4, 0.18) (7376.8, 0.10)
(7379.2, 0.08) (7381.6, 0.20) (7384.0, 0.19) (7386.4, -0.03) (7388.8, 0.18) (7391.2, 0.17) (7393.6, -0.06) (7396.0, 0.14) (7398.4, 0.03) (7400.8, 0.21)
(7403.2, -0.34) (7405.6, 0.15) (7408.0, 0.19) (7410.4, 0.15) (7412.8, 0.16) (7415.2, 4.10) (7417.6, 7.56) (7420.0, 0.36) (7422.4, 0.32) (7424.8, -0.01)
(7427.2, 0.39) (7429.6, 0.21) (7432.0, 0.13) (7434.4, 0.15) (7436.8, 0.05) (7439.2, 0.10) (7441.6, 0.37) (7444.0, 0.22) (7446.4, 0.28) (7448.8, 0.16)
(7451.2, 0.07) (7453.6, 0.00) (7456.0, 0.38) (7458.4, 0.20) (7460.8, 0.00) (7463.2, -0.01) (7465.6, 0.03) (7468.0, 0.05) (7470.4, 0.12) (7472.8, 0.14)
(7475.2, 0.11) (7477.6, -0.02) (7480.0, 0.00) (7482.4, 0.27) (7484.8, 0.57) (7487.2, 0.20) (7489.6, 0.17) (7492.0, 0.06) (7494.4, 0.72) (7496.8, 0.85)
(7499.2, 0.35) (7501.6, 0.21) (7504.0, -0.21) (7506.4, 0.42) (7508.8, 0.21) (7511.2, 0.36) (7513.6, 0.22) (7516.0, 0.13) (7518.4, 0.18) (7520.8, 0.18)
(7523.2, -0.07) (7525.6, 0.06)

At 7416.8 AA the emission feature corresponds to H-alpha 6563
